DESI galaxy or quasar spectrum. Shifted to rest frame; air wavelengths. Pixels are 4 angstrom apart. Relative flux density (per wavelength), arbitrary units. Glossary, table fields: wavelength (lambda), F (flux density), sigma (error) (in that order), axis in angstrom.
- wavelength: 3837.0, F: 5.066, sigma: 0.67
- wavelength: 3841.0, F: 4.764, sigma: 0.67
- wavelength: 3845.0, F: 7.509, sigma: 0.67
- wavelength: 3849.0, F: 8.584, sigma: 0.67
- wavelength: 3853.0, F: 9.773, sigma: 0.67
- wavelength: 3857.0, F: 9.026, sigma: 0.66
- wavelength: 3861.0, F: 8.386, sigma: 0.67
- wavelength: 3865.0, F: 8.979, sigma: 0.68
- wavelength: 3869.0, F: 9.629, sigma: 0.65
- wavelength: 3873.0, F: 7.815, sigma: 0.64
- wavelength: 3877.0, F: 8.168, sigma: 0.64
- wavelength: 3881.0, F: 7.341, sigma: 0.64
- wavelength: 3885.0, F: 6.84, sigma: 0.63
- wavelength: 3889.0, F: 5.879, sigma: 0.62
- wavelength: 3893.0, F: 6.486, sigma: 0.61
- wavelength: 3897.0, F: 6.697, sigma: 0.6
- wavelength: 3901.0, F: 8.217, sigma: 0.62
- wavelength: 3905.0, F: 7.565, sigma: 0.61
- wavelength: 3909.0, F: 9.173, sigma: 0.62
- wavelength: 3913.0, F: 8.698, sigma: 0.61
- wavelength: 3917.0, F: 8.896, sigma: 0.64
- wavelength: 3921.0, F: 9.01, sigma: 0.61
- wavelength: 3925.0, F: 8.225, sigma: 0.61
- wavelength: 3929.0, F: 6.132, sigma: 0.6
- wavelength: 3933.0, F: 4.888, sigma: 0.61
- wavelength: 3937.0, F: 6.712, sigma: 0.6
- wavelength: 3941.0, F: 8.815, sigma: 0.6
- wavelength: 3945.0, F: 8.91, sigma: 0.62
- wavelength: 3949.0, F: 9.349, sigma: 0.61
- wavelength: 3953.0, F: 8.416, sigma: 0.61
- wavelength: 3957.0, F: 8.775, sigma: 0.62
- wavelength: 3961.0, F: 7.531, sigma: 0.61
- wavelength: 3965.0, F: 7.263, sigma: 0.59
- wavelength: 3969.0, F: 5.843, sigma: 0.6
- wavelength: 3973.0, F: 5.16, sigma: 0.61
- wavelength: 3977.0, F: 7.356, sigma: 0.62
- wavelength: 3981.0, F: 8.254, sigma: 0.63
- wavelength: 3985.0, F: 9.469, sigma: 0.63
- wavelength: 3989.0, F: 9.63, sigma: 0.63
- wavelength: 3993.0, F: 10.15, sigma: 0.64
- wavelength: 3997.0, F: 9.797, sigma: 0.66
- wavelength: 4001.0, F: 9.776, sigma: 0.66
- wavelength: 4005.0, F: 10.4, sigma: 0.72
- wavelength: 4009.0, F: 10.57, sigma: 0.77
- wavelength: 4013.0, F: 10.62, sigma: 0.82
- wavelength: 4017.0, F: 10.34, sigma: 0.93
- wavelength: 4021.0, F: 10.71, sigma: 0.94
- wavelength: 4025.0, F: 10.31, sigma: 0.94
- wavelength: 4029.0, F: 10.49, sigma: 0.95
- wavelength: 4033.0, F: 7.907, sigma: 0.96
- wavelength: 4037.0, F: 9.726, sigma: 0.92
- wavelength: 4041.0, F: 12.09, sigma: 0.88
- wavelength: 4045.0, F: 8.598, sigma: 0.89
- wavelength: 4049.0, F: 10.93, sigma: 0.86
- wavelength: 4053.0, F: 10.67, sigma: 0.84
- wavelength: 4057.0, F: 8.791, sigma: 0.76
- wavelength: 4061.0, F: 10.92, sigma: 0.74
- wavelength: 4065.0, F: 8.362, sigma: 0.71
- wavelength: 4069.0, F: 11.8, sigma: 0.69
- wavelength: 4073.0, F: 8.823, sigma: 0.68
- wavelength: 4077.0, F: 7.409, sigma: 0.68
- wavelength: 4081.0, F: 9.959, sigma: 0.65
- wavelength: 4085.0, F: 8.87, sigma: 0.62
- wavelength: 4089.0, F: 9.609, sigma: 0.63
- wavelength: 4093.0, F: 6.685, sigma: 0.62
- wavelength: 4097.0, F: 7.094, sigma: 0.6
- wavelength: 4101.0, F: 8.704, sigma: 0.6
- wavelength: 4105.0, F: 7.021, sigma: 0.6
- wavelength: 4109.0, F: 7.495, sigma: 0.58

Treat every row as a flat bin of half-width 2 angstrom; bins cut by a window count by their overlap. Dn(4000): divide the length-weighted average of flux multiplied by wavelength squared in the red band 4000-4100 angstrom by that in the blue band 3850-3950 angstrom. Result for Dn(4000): 1.30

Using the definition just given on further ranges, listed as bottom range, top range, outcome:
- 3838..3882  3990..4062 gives 1.36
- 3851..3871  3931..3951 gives 0.88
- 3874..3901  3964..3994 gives 1.17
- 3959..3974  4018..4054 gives 1.61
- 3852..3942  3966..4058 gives 1.28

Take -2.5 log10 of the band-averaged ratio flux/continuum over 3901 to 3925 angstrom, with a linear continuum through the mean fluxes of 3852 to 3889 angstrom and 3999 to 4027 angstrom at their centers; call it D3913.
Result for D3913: 0.04 mag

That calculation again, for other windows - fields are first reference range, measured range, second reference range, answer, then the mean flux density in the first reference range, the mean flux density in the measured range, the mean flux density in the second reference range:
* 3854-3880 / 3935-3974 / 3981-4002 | 0.20 mag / 8.66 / 7.74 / 9.62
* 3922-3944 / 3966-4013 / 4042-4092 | -0.08 mag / 7.14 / 8.81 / 9.55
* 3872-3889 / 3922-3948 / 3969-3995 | 0.05 mag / 7.33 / 7.43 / 8.14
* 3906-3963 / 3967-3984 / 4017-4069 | 0.28 mag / 8.1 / 6.82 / 10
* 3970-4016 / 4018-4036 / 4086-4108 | -0.13 mag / 9.15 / 9.87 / 7.86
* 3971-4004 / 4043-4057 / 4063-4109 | -0.15 mag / 8.75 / 9.88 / 8.53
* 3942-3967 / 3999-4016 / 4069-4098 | -0.21 mag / 8.39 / 10.3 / 8.63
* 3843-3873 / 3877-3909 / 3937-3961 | 0.20 mag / 8.77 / 7.21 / 8.56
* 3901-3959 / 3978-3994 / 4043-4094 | -0.07 mag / 8.12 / 9.2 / 9.39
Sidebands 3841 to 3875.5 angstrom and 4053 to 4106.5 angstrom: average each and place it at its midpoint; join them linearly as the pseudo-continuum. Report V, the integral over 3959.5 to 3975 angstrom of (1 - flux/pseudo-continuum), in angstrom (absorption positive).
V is 4.0 angstrom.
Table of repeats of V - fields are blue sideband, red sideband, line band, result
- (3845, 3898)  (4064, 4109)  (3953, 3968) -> 0.7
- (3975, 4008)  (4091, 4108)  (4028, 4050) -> -3.6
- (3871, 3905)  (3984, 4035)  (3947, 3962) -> 0.3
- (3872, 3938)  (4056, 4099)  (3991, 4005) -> -2.9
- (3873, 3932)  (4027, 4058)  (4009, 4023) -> -1.6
